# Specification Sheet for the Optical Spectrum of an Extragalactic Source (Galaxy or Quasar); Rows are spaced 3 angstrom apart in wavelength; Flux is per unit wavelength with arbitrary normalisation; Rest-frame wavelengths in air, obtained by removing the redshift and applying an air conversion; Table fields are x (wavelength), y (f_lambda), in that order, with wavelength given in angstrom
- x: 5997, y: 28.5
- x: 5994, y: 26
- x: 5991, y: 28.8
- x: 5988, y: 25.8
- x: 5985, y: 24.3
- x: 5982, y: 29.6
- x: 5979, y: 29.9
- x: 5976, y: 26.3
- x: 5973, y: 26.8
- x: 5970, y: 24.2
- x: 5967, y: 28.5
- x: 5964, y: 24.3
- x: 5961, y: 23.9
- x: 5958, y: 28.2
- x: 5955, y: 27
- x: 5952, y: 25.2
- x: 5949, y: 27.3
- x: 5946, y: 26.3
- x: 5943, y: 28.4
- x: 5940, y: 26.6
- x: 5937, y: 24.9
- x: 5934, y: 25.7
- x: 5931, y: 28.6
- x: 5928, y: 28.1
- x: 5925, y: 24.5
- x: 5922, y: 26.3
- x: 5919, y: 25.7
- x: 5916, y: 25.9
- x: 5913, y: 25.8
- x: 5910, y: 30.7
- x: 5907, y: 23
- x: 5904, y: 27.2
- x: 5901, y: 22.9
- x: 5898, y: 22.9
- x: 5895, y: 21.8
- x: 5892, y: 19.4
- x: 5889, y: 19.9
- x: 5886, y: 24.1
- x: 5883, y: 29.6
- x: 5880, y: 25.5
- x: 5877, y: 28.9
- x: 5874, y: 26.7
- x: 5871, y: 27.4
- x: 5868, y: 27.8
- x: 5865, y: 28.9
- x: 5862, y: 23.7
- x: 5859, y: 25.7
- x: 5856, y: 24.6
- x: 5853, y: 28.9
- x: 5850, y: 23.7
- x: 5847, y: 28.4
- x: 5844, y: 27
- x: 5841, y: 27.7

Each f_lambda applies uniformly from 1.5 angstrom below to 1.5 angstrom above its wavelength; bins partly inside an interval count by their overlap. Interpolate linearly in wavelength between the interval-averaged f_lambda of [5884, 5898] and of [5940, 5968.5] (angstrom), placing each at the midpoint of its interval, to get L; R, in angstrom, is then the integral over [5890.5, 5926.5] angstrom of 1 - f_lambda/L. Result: -2.4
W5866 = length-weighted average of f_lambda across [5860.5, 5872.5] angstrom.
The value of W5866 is 26.9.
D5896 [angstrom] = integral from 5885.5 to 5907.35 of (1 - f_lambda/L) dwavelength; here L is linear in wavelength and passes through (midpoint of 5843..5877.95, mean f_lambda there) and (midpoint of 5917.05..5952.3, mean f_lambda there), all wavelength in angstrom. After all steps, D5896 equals 3.3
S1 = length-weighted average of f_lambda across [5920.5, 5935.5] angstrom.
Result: 26.6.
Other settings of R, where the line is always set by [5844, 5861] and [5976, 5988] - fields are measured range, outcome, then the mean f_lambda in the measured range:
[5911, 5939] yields 0.7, 26.3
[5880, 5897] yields 2.2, 23.2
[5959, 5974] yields 1.0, 25.6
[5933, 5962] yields 0.8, 26.4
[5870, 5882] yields -0.3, 27.2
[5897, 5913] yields 0.8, 25.5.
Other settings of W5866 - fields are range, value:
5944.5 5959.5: 26.8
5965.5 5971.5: 26.3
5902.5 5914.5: 26.7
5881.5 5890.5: 24.5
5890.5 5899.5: 21.4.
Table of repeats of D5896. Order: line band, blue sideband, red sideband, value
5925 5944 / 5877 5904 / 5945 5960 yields -0.7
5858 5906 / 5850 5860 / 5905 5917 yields 2.0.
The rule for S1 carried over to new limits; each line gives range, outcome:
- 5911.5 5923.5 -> 25.9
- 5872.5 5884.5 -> 27.7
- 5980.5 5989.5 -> 26.6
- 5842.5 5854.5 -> 27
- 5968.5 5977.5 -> 25.8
